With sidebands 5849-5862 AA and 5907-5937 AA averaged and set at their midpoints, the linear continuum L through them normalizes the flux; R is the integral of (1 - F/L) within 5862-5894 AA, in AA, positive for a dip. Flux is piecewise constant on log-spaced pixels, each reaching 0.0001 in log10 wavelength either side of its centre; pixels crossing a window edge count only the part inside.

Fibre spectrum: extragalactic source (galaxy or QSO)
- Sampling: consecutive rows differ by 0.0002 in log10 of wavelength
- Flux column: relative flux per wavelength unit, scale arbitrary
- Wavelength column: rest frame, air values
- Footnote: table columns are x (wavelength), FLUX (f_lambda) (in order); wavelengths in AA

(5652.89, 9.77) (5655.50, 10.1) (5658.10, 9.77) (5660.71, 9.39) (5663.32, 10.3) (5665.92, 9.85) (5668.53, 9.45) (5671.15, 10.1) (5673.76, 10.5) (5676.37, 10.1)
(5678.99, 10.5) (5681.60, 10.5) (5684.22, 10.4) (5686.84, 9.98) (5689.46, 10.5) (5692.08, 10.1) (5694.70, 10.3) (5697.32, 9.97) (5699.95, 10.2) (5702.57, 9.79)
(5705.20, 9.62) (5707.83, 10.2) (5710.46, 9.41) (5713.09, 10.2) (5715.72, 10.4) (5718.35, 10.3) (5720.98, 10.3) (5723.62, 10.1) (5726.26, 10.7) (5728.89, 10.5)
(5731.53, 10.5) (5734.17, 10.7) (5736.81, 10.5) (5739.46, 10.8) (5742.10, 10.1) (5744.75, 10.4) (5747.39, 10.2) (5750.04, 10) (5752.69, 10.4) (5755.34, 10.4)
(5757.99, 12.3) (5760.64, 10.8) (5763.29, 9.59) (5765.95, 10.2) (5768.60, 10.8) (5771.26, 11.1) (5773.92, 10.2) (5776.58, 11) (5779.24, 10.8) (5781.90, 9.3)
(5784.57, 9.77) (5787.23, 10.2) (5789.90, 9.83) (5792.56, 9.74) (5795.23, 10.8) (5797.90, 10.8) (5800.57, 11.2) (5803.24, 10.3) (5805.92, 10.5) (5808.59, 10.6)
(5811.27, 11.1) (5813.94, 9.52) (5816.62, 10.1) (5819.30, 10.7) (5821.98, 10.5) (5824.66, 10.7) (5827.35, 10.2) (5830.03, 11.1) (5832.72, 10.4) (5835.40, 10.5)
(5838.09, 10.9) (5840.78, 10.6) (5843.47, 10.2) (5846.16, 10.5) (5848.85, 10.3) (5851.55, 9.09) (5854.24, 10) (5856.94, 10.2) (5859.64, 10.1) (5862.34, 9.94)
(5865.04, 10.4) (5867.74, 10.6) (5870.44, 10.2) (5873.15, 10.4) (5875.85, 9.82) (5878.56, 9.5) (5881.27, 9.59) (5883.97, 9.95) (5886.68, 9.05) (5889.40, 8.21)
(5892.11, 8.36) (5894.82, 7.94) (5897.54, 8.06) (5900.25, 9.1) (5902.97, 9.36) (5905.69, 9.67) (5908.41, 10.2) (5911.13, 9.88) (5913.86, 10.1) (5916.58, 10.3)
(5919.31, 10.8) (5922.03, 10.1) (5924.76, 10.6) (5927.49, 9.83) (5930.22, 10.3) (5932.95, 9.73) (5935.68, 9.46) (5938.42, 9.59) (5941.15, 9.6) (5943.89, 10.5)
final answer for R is 1.1 AA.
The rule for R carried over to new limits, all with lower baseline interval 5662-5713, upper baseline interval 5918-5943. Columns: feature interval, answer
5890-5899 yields 1.7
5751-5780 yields -1.8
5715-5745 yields -1.1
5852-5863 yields 0.1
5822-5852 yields -1.2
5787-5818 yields -1.1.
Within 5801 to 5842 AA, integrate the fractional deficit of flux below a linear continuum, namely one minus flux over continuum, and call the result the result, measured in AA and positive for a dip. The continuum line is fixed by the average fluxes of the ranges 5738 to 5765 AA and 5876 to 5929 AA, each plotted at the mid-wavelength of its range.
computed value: -2.0 AA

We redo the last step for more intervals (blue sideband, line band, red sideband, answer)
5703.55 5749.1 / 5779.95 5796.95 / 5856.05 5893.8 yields 0.1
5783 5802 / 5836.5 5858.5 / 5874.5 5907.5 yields -1.4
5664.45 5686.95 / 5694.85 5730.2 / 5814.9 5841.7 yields 0.4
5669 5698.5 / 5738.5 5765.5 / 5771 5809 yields -0.4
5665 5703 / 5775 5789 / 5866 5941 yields -0.4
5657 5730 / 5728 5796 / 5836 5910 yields -3.0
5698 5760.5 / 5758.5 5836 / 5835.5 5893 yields -2.4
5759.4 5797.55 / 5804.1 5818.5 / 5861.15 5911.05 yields -0.5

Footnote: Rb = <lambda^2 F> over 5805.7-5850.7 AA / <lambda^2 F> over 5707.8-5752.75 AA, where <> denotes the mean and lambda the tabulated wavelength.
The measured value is 1.05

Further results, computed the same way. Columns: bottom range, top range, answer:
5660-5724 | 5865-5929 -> 1.03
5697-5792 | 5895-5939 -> 1.00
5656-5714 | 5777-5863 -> 1.08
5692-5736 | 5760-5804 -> 1.04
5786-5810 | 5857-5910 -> 0.94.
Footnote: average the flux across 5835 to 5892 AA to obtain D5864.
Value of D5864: 9.96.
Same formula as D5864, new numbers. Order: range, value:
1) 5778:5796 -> 10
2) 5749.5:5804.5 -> 10.5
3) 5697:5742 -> 10.2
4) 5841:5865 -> 10.1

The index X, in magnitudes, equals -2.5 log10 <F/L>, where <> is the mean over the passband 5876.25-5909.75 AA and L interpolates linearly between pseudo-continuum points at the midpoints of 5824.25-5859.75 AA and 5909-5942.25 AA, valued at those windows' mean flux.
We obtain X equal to 0.12 mag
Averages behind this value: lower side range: 10.3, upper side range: 10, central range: 9.1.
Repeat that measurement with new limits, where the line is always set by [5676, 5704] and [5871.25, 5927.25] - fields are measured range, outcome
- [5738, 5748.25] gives -0.036 mag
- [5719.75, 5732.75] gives -0.034 mag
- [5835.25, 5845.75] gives -0.086 mag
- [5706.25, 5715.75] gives 0.017 mag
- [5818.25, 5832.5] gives -0.088 mag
